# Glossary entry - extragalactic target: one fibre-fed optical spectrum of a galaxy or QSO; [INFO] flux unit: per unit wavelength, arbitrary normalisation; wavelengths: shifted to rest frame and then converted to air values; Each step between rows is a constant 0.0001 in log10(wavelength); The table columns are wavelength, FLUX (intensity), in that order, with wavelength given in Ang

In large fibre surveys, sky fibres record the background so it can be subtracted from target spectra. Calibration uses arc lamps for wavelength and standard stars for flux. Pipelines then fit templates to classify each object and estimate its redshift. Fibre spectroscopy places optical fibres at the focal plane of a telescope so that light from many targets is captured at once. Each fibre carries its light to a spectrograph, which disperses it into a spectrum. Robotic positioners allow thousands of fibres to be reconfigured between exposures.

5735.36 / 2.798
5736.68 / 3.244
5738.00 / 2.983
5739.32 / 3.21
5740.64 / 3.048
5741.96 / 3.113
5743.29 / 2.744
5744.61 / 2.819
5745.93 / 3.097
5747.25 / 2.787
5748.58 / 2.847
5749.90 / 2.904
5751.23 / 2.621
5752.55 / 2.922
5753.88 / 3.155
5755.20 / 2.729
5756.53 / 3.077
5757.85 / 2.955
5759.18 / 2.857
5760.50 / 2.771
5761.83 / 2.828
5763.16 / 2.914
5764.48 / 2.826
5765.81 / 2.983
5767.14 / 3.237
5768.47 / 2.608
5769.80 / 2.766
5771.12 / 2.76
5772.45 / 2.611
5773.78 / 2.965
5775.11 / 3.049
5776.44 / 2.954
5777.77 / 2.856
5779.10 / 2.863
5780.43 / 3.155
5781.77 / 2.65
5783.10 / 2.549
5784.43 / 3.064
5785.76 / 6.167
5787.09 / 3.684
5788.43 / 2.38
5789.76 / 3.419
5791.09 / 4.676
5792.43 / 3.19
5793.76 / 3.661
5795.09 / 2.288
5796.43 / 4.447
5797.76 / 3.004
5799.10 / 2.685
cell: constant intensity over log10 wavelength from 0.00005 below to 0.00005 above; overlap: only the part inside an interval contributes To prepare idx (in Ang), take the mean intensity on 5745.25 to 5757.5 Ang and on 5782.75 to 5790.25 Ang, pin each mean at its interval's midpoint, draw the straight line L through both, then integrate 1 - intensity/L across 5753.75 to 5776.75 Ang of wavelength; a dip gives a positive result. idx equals 2.1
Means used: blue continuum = 2.91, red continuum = 3.59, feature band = 2.89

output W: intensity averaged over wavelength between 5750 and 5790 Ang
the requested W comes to 3.01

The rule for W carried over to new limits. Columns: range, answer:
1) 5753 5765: 2.9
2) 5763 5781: 2.9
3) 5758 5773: 2.84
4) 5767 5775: 2.81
